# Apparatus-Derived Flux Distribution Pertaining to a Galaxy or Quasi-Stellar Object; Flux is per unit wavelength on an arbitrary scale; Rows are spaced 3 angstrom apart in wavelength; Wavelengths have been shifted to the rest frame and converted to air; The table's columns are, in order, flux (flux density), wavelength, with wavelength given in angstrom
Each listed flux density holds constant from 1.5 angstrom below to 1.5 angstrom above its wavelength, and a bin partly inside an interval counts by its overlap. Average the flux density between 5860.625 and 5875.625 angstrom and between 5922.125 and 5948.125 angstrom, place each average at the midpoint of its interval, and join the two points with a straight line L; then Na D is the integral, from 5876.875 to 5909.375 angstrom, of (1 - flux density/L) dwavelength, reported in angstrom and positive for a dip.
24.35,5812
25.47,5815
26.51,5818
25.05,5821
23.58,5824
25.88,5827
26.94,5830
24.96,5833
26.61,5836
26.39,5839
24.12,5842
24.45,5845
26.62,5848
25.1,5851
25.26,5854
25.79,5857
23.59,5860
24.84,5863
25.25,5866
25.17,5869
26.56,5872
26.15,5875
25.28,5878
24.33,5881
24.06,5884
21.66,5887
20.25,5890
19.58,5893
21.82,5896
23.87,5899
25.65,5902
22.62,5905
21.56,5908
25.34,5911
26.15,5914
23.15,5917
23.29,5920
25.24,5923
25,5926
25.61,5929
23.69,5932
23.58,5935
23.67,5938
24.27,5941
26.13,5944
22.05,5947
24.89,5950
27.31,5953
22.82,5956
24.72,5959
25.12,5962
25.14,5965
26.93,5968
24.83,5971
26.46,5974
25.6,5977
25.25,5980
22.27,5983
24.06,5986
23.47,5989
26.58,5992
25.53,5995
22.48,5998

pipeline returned 3.0 angstrom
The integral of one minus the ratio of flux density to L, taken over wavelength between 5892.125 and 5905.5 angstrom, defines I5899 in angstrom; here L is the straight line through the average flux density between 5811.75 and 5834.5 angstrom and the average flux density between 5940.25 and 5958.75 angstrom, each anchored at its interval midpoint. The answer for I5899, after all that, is 1.10 angstrom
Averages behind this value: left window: 25.4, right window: 24.6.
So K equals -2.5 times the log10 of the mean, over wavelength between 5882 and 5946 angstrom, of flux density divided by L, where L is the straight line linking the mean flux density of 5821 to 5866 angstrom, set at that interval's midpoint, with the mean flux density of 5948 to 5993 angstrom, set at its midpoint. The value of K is 0.067 mag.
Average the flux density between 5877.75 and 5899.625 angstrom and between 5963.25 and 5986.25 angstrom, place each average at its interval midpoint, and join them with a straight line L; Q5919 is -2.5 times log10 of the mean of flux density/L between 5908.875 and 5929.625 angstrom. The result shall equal -0.06 mag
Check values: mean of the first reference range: 22.4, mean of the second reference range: 25.1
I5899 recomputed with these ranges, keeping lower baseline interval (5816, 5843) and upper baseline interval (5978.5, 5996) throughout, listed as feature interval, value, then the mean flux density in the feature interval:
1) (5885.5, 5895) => 1.7 angstrom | 20.6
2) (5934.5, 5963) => 0.3 angstrom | 24.5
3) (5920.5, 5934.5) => 0.1 angstrom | 24.7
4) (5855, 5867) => 0.2 angstrom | 24.9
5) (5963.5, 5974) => -0.5 angstrom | 25.8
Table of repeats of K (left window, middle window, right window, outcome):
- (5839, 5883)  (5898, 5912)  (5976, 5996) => 0.06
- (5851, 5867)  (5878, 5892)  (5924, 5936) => 0.09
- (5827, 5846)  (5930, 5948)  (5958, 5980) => 0.07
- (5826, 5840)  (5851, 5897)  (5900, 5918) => 0.05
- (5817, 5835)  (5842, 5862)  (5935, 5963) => 0.01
